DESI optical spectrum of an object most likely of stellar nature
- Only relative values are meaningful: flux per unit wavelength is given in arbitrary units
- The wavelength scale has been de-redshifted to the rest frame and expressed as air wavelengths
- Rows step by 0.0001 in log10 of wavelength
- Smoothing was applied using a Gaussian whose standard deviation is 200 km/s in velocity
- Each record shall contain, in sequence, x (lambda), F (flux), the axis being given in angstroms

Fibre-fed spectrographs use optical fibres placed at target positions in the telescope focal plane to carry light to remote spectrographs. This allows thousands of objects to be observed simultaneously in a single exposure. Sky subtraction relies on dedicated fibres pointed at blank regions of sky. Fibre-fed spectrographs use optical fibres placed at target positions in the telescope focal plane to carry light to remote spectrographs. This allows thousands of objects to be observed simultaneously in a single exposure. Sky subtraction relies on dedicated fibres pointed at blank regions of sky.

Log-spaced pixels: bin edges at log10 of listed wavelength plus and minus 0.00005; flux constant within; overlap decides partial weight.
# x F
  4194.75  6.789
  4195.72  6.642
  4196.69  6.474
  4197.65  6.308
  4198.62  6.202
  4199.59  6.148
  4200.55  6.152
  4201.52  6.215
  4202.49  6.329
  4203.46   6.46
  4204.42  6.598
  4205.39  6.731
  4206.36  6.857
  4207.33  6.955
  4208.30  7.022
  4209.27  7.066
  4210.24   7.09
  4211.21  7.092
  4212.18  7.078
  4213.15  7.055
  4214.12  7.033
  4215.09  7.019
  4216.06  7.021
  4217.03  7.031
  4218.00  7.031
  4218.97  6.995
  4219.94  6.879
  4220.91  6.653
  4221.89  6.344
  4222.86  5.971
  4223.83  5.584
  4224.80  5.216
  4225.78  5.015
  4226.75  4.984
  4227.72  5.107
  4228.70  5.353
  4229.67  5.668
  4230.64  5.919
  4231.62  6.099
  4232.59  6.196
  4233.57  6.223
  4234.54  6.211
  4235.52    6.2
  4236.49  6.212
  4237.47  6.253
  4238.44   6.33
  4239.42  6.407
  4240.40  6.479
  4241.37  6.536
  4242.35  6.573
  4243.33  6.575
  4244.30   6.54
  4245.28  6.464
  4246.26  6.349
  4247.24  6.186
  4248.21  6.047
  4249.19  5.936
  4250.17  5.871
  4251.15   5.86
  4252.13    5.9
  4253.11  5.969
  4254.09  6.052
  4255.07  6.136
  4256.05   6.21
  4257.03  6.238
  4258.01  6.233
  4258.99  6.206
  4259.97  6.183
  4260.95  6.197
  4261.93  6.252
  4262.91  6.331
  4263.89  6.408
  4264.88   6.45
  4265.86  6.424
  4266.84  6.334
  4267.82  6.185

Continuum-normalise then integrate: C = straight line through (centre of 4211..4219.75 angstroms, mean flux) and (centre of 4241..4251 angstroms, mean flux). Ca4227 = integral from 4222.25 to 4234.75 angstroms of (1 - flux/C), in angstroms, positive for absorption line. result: 2.0 angstroms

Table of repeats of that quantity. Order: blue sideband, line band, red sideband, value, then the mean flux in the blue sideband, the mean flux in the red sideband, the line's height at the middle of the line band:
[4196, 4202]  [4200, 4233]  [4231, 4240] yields -0.8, 6.26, 6.23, 6.25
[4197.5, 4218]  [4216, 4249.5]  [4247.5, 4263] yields 1.2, 6.75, 6.1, 6.41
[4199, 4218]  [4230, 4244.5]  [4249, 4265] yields 0.2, 6.79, 6.14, 6.4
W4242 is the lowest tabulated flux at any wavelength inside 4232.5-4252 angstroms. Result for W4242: 5.86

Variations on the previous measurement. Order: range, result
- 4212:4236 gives 4.984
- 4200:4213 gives 6.152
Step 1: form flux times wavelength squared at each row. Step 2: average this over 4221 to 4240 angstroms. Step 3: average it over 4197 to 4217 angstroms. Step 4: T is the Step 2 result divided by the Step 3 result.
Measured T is 0.9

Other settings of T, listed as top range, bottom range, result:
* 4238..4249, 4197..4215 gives 0.97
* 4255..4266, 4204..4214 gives 0.92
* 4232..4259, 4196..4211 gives 0.96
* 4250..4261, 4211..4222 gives 0.89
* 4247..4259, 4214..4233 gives 1.00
